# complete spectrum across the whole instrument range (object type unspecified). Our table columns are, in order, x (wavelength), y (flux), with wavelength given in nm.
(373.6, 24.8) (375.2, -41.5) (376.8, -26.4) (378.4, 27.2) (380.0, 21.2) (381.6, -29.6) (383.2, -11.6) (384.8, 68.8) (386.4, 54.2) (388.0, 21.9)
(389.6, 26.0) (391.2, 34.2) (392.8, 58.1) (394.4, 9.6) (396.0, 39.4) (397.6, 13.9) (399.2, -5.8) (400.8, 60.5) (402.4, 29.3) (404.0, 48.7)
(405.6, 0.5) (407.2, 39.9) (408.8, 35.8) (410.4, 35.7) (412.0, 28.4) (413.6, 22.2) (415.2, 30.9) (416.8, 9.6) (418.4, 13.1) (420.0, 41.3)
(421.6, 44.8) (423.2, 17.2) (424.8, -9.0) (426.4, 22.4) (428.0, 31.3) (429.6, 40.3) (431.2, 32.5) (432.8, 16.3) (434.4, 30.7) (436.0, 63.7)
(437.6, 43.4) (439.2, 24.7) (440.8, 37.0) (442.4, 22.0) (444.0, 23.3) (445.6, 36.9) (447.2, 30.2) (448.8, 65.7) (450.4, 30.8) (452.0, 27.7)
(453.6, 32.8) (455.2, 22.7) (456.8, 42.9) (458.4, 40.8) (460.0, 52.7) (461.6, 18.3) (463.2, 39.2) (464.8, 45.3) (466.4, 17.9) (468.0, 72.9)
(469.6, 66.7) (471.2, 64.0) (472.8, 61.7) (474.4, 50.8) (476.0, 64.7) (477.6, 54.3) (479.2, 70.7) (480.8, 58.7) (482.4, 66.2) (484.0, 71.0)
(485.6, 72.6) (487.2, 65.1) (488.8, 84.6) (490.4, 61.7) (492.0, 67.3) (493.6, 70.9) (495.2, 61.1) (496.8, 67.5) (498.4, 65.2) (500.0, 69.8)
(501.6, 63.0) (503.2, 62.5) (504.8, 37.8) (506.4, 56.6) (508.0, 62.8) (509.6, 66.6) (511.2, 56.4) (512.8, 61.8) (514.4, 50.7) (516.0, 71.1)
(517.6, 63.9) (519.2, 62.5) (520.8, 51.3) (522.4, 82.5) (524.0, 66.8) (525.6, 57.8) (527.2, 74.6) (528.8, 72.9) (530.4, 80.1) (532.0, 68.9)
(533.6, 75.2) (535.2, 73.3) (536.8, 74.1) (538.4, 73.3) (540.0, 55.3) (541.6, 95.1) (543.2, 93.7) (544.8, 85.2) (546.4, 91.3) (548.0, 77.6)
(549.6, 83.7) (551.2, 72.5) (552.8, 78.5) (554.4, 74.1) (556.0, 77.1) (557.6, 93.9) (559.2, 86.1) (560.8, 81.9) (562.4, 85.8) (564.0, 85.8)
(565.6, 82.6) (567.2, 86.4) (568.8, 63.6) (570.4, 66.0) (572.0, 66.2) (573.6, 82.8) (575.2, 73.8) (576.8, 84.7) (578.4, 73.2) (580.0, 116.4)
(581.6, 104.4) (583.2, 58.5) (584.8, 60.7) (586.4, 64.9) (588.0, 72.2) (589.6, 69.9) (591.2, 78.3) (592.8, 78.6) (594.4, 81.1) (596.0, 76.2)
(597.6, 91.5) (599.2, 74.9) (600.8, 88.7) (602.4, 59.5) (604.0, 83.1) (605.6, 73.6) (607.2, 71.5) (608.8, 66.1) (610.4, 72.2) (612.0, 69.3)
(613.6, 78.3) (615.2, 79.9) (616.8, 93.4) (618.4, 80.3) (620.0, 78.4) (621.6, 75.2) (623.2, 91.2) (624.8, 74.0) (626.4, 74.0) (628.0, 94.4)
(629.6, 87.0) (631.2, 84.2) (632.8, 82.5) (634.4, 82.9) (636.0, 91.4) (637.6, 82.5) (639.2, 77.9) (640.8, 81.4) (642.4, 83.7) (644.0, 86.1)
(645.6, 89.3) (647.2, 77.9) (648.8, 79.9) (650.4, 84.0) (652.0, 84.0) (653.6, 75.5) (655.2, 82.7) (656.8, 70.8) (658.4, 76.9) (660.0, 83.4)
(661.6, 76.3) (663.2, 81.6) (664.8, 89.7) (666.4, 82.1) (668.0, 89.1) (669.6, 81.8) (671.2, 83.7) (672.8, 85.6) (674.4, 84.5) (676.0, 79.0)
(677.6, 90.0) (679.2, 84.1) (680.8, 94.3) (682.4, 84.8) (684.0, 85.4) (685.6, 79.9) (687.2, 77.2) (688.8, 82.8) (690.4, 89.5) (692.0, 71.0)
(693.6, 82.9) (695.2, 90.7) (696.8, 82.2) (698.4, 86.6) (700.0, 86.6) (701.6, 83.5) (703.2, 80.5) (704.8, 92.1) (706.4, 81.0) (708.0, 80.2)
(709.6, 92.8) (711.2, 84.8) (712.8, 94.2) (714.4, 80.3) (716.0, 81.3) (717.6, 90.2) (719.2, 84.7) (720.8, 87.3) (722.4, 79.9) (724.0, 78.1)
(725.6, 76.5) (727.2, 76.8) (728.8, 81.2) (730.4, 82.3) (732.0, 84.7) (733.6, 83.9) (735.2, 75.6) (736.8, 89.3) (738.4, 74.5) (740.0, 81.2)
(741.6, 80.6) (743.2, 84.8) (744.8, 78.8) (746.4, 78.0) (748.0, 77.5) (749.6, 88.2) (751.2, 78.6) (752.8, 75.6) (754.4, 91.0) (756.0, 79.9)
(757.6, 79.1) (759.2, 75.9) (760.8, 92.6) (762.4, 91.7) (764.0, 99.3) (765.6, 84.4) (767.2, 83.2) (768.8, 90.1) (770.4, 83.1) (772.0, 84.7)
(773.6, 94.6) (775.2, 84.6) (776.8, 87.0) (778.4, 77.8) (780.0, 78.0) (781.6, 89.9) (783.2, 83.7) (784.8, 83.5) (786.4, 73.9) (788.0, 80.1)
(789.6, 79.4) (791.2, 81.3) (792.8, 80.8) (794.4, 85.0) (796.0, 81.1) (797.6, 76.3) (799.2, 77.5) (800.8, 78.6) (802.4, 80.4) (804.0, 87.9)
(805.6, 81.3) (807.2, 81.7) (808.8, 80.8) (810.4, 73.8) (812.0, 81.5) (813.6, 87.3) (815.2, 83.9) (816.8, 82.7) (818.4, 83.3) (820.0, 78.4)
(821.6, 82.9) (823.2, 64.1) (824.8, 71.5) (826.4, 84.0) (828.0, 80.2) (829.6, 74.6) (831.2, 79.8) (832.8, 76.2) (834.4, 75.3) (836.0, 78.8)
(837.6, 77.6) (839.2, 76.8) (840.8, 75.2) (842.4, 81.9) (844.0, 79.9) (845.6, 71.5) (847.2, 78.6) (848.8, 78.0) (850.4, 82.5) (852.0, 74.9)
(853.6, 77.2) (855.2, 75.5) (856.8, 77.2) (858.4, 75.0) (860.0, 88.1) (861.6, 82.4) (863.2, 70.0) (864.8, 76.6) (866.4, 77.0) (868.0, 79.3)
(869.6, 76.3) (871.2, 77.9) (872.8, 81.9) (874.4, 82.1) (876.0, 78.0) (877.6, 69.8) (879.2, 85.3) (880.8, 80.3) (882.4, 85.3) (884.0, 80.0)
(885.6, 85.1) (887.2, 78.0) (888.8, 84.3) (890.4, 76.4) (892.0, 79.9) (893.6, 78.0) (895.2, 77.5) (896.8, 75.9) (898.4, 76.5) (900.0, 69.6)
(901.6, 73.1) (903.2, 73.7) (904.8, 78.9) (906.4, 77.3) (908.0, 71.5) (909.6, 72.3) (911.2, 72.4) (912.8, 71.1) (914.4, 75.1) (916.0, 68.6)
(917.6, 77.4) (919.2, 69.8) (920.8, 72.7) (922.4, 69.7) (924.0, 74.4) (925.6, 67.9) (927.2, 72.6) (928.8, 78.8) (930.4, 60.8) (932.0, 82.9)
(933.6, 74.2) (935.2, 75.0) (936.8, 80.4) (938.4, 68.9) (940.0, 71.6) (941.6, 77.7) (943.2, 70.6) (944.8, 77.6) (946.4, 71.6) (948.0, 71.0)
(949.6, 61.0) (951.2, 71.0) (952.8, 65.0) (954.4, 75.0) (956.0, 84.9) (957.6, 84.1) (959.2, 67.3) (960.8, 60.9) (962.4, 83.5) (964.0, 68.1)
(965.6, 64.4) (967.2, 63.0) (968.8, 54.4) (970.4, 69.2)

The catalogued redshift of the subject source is 0.174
